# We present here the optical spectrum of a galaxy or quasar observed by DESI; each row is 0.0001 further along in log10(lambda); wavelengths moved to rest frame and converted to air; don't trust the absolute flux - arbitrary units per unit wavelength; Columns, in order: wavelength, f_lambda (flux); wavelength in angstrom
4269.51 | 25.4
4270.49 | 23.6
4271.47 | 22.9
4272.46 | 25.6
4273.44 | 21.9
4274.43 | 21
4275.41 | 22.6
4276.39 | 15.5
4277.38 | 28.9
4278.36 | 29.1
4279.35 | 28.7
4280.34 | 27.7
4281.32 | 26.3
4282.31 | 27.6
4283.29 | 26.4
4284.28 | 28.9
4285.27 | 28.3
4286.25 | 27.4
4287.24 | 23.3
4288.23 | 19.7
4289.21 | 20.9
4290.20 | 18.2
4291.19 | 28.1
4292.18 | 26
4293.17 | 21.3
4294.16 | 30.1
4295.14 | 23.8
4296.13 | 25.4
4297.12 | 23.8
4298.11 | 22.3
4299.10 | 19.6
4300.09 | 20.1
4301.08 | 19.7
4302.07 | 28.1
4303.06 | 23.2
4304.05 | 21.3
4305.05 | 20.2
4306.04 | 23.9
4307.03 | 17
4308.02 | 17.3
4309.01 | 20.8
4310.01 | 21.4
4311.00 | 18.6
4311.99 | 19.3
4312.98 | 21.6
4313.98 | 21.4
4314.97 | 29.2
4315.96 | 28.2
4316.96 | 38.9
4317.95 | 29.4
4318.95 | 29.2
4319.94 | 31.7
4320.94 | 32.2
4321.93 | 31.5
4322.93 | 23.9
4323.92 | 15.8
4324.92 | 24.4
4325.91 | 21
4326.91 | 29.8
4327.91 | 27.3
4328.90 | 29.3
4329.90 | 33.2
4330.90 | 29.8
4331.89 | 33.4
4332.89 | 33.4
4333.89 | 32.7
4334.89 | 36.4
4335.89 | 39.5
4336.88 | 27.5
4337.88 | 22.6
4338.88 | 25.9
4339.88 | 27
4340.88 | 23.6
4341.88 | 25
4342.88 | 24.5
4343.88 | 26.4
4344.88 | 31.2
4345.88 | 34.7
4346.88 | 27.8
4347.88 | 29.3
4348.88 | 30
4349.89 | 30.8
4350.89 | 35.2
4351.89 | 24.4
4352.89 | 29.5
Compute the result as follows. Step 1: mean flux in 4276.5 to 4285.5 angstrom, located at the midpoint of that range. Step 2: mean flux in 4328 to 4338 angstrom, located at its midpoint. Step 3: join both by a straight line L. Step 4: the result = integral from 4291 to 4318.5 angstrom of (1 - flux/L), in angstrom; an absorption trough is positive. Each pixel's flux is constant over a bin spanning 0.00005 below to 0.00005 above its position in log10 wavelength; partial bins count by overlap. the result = 5.6 angstrom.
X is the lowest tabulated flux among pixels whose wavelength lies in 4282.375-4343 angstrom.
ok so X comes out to 15.8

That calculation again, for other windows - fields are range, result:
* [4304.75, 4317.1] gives 17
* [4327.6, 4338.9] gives 22.6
